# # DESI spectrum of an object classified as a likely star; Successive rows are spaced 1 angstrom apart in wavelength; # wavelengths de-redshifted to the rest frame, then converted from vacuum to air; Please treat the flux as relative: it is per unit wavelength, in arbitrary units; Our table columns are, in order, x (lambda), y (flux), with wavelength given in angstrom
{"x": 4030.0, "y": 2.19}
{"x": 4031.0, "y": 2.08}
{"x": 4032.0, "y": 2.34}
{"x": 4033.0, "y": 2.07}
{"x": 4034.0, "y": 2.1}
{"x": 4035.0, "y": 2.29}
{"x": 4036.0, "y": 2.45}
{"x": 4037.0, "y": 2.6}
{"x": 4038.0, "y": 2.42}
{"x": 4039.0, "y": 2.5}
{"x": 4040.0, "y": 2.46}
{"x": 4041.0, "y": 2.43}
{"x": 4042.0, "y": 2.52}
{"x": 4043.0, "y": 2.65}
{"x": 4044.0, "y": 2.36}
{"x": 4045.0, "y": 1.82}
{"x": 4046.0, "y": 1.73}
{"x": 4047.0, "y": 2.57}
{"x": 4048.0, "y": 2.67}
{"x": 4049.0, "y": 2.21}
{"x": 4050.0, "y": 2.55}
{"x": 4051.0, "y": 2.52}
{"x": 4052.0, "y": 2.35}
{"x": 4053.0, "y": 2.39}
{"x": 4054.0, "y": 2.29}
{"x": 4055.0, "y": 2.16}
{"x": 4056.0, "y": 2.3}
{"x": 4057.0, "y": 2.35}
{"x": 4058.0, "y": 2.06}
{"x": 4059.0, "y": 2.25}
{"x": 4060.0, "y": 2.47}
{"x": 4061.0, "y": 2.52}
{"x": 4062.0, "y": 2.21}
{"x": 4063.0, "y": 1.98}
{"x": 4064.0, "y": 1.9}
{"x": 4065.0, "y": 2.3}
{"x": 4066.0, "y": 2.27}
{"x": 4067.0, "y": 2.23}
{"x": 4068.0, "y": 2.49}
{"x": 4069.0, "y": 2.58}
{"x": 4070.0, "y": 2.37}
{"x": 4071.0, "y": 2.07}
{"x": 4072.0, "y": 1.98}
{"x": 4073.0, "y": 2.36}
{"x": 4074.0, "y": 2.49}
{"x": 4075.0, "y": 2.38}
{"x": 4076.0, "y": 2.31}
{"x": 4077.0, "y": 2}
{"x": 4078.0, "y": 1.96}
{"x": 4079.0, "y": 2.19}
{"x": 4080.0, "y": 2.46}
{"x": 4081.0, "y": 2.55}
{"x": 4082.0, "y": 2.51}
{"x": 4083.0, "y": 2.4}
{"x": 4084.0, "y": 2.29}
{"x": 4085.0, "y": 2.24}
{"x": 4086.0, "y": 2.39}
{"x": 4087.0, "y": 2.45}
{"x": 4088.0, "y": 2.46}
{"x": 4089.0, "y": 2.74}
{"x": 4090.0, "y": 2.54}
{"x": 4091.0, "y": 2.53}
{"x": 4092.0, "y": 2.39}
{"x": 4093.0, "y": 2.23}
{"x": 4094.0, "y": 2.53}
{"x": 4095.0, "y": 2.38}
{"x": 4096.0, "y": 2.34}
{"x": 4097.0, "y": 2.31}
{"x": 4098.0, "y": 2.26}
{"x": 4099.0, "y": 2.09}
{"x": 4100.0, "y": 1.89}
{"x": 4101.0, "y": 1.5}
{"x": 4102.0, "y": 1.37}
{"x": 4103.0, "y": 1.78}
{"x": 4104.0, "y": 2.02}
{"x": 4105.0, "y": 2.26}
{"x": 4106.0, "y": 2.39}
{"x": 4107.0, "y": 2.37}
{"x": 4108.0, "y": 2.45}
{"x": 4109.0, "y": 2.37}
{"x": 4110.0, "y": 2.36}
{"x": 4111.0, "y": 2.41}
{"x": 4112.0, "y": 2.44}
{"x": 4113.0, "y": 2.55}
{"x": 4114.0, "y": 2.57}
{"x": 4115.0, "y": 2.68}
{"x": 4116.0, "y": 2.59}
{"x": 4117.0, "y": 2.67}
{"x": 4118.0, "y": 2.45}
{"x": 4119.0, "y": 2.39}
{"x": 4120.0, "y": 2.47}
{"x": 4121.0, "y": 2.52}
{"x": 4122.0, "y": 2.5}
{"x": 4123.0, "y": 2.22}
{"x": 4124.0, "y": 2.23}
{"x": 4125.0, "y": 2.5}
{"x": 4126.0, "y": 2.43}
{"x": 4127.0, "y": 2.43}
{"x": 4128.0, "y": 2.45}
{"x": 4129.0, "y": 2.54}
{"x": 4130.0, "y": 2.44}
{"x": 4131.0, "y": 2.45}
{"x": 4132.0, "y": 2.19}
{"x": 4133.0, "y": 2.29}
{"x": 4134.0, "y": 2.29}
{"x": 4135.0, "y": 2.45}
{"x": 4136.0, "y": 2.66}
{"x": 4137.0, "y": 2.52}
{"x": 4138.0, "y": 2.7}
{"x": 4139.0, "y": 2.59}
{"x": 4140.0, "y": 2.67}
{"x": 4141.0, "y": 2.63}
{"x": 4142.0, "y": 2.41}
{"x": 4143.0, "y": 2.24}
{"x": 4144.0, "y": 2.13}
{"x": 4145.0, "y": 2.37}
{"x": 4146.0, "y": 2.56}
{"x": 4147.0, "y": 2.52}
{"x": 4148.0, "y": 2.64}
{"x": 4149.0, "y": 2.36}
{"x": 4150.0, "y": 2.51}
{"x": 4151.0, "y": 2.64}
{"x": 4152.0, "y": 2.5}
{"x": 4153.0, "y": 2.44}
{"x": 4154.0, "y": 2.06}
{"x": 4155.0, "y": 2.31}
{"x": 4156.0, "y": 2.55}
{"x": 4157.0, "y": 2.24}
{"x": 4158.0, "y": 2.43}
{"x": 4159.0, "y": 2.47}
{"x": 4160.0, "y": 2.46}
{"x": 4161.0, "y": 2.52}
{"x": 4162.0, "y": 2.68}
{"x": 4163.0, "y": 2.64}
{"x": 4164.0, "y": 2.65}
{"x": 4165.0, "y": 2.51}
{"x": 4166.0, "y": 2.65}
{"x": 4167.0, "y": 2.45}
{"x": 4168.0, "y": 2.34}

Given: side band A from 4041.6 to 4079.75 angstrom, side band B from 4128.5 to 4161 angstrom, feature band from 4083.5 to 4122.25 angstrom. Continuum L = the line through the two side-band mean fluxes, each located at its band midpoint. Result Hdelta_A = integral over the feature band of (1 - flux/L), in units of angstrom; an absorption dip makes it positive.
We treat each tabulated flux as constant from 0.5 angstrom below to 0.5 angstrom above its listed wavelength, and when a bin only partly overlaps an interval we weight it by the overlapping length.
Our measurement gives 0.5 angstrom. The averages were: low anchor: 2.29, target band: 2.34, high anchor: 2.45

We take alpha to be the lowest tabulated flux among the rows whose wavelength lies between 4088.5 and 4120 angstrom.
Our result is 1.37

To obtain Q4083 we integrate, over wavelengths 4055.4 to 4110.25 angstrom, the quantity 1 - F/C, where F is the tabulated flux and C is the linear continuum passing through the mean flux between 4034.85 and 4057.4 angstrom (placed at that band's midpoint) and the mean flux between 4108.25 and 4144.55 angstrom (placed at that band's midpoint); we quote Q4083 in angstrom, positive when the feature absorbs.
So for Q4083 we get 3.2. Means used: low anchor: 2.37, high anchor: 2.46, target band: 2.27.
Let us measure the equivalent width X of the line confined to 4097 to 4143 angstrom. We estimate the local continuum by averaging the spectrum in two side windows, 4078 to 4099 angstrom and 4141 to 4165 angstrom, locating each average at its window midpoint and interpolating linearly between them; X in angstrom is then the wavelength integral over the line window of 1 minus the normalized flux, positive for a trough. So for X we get 1.1 angstrom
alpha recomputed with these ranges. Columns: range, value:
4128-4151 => 2.13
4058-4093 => 1.9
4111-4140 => 2.19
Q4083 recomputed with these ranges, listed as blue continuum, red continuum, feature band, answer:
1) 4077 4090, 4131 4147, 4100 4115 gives 1.25 angstrom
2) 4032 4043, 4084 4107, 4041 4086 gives 0.37 angstrom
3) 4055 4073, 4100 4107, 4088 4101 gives -2.11 angstrom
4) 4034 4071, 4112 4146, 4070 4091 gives 0.32 angstrom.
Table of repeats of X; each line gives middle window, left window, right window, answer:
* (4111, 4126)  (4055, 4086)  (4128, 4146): -0.5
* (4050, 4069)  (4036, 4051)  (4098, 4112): 0.2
